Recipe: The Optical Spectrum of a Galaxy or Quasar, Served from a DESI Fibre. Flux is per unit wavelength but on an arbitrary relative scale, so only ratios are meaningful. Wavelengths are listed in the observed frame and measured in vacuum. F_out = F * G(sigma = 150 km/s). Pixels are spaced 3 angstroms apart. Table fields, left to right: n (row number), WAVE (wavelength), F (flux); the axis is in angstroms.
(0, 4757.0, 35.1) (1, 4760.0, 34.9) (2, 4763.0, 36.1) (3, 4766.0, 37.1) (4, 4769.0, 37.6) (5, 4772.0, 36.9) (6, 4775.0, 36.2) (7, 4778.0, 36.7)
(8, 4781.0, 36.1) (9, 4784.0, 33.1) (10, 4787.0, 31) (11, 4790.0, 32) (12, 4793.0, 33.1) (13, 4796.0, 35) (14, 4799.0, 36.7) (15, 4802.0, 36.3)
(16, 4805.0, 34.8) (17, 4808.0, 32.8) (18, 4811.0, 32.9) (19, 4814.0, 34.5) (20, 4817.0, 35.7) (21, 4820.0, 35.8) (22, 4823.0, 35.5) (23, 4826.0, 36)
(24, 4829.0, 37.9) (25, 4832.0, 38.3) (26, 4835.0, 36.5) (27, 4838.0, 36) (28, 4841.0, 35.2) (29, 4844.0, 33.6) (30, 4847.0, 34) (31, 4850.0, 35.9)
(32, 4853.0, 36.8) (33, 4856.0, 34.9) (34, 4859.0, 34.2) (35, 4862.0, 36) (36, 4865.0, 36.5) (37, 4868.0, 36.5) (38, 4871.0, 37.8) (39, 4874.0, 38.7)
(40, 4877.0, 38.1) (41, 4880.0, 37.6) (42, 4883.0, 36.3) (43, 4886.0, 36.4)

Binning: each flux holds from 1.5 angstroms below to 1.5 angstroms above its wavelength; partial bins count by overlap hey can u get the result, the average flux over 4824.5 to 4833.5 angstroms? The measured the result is 37.4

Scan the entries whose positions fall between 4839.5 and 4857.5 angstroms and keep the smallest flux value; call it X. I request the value 33.6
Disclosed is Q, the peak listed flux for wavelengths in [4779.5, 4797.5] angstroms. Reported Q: 36.1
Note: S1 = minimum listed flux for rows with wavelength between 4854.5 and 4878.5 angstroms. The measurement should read 34.2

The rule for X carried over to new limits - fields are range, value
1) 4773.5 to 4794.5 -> 31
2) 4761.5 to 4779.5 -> 36.1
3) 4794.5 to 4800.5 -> 35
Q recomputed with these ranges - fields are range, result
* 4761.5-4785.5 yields 37.6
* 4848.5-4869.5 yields 36.8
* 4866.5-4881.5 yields 38.7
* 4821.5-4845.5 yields 38.3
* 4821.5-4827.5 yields 36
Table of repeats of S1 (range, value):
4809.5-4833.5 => 32.9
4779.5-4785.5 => 33.1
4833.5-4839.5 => 36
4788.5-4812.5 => 32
